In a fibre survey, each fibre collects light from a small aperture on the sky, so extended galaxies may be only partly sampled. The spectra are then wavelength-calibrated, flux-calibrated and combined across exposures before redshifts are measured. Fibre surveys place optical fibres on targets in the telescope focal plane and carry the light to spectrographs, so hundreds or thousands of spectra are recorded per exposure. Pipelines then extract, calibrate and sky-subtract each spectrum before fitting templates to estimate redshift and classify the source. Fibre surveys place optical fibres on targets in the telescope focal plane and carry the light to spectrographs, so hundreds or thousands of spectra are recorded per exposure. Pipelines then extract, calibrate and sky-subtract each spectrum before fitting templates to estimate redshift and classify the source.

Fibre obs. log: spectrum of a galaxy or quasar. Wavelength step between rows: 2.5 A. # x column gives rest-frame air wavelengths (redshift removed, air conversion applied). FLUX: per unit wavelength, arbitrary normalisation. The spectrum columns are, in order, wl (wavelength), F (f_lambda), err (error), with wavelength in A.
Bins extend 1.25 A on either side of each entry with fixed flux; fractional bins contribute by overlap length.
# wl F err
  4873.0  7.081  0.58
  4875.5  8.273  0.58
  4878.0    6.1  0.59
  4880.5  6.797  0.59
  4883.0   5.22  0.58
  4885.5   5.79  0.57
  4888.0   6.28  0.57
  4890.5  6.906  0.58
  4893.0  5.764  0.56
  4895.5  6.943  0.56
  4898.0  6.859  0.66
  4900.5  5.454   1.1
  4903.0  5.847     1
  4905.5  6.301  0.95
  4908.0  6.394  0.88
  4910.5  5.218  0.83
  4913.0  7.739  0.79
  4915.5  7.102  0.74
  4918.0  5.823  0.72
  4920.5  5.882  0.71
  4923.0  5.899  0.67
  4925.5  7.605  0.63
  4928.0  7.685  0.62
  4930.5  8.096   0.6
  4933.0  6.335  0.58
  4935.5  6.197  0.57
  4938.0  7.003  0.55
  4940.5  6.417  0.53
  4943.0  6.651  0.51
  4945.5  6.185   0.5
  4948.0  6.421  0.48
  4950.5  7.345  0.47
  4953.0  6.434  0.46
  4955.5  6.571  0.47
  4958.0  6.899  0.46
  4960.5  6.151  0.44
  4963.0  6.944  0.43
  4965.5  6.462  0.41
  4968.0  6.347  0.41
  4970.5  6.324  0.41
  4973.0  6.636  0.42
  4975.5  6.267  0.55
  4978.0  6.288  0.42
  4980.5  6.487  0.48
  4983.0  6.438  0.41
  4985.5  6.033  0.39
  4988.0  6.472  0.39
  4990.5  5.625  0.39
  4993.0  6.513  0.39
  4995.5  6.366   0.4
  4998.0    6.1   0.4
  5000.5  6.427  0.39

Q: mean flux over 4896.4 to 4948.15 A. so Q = 6.53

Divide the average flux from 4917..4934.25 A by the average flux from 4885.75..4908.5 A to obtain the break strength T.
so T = 1.1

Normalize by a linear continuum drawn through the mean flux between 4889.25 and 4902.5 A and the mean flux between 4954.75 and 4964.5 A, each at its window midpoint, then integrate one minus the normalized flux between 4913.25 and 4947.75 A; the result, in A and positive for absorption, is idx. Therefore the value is -1.0 A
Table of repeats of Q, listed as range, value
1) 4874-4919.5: 6.38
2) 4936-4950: 6.56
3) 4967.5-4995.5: 6.31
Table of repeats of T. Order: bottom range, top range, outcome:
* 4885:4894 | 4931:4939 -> 1.07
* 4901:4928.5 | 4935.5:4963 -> 1.03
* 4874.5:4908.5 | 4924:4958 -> 1.08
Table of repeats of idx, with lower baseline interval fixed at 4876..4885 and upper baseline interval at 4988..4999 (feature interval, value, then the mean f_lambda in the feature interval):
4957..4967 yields -0.66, 6.6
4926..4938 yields -1.75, 7.1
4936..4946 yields -0.60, 6.56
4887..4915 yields -0.71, 6.36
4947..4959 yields -1.05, 6.74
